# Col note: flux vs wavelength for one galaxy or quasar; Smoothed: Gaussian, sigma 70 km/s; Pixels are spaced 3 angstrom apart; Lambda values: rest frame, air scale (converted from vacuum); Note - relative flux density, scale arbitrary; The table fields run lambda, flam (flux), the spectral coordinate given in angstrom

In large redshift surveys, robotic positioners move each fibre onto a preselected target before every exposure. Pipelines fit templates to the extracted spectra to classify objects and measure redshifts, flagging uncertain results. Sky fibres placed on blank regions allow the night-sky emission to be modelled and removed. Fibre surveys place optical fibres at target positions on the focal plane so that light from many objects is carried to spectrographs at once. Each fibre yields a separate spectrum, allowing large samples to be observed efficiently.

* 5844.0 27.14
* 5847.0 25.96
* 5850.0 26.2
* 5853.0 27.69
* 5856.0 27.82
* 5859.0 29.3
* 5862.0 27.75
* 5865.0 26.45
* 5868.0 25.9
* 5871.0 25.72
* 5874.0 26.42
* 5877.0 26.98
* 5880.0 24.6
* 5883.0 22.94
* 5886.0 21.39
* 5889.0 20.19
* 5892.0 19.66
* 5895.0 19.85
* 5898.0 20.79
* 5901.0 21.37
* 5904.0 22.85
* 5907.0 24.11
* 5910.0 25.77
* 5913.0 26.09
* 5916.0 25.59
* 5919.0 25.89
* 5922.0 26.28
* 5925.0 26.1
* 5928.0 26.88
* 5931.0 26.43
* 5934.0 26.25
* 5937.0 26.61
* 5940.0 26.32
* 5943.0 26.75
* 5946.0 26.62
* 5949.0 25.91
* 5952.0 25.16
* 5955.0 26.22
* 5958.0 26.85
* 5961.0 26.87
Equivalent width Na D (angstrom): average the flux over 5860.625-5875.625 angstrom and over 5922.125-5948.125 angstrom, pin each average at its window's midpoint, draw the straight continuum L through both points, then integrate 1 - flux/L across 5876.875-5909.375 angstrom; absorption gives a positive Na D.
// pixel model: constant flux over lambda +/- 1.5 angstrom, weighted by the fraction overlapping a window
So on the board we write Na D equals 5.3 angstrom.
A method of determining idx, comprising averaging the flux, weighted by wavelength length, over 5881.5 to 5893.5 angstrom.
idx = 21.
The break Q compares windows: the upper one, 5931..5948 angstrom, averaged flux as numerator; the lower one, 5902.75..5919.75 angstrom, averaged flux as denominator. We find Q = 1.06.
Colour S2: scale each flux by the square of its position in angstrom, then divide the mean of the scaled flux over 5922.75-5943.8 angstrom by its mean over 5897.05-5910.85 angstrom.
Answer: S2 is 1.17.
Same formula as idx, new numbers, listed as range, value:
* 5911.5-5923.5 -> 26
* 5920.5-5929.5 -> 26.4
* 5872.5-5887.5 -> 24.5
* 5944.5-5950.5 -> 26.3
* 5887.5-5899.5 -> 20.1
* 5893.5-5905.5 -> 21.2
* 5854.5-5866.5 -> 27.8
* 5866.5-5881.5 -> 25.9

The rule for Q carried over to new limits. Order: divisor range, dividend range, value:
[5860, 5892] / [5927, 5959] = 1.07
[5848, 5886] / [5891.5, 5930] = 0.92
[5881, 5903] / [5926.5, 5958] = 1.25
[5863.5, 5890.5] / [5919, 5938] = 1.08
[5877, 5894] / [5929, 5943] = 1.19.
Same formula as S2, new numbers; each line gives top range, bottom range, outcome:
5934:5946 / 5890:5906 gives 1.28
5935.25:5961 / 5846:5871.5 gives 1.00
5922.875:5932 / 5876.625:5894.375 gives 1.21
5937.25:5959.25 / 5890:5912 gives 1.21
